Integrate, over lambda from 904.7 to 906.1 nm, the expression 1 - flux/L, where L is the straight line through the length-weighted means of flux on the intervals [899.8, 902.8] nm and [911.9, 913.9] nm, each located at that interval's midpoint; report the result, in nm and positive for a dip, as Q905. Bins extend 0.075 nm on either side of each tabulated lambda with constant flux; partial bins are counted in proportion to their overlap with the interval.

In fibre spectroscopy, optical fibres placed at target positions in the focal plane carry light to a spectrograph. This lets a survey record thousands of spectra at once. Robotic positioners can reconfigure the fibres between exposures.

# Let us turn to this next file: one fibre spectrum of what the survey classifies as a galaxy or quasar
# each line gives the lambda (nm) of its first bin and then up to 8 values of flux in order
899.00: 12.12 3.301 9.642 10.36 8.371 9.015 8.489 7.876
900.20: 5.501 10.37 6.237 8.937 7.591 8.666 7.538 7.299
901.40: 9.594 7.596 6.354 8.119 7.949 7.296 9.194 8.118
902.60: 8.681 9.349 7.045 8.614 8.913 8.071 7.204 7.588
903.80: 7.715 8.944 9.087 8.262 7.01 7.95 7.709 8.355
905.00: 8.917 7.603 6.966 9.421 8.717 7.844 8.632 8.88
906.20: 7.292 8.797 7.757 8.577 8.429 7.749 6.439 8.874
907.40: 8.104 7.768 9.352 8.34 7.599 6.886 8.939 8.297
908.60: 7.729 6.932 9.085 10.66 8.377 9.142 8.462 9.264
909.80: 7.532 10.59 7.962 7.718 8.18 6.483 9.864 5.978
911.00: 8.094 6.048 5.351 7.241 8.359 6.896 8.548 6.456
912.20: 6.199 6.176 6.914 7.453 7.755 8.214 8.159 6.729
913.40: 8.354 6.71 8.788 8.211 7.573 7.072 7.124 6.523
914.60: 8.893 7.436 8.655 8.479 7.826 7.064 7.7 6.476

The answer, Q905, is -0.09 nm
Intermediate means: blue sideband 8.03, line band 8.33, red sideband 7.43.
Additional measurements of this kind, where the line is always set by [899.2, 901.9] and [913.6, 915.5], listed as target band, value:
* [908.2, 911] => -0.16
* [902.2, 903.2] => -0.05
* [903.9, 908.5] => -0.10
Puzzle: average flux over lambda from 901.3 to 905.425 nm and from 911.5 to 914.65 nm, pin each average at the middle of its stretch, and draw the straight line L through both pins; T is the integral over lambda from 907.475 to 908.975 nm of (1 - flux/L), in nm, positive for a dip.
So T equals -0.06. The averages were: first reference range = 8.09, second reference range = 7.47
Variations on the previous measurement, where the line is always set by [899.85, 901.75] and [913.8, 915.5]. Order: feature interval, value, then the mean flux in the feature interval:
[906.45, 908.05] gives -0.06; 8.1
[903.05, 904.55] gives -0.05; 8.11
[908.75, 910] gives -0.20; 8.98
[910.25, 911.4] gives 0.08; 7.18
